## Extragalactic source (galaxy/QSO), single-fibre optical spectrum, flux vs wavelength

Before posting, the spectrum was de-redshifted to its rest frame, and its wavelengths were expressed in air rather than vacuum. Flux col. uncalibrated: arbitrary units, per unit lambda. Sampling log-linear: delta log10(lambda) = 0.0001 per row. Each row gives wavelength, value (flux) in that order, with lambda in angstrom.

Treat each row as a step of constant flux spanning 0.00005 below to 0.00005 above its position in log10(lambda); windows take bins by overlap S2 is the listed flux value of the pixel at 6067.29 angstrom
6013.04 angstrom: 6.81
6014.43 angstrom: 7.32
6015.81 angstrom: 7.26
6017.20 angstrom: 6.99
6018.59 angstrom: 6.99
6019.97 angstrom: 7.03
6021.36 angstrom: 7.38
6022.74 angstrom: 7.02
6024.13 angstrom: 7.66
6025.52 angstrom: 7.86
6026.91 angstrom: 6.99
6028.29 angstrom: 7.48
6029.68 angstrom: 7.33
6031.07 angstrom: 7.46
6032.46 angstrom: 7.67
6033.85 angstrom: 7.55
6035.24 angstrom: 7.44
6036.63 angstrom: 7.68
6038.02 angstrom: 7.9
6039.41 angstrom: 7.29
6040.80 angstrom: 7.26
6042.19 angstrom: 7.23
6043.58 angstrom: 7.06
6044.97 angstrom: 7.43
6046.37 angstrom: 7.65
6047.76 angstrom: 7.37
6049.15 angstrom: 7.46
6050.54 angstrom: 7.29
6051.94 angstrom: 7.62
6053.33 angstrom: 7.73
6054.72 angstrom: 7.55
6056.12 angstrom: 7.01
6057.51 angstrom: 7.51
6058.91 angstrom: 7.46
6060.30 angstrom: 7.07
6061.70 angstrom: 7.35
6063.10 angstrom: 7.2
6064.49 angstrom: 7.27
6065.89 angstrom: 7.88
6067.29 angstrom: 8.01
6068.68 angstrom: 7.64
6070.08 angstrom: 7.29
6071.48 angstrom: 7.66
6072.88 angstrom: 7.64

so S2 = 8.01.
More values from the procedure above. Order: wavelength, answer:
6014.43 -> 7.32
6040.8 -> 7.26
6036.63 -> 7.68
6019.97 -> 7.03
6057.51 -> 7.51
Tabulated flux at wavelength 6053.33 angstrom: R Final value 7.73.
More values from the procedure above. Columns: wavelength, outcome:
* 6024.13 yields 7.66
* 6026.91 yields 6.99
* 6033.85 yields 7.55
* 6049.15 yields 7.46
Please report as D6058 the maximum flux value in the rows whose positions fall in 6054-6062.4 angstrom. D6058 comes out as 7.55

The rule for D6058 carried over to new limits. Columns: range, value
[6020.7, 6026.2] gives 7.86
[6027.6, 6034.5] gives 7.67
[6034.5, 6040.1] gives 7.9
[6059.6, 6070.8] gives 8.01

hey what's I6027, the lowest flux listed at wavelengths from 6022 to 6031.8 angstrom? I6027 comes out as 6.99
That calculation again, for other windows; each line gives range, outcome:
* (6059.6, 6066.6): 7.07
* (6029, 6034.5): 7.33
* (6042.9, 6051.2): 7.06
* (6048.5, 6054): 7.29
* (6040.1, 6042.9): 7.23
